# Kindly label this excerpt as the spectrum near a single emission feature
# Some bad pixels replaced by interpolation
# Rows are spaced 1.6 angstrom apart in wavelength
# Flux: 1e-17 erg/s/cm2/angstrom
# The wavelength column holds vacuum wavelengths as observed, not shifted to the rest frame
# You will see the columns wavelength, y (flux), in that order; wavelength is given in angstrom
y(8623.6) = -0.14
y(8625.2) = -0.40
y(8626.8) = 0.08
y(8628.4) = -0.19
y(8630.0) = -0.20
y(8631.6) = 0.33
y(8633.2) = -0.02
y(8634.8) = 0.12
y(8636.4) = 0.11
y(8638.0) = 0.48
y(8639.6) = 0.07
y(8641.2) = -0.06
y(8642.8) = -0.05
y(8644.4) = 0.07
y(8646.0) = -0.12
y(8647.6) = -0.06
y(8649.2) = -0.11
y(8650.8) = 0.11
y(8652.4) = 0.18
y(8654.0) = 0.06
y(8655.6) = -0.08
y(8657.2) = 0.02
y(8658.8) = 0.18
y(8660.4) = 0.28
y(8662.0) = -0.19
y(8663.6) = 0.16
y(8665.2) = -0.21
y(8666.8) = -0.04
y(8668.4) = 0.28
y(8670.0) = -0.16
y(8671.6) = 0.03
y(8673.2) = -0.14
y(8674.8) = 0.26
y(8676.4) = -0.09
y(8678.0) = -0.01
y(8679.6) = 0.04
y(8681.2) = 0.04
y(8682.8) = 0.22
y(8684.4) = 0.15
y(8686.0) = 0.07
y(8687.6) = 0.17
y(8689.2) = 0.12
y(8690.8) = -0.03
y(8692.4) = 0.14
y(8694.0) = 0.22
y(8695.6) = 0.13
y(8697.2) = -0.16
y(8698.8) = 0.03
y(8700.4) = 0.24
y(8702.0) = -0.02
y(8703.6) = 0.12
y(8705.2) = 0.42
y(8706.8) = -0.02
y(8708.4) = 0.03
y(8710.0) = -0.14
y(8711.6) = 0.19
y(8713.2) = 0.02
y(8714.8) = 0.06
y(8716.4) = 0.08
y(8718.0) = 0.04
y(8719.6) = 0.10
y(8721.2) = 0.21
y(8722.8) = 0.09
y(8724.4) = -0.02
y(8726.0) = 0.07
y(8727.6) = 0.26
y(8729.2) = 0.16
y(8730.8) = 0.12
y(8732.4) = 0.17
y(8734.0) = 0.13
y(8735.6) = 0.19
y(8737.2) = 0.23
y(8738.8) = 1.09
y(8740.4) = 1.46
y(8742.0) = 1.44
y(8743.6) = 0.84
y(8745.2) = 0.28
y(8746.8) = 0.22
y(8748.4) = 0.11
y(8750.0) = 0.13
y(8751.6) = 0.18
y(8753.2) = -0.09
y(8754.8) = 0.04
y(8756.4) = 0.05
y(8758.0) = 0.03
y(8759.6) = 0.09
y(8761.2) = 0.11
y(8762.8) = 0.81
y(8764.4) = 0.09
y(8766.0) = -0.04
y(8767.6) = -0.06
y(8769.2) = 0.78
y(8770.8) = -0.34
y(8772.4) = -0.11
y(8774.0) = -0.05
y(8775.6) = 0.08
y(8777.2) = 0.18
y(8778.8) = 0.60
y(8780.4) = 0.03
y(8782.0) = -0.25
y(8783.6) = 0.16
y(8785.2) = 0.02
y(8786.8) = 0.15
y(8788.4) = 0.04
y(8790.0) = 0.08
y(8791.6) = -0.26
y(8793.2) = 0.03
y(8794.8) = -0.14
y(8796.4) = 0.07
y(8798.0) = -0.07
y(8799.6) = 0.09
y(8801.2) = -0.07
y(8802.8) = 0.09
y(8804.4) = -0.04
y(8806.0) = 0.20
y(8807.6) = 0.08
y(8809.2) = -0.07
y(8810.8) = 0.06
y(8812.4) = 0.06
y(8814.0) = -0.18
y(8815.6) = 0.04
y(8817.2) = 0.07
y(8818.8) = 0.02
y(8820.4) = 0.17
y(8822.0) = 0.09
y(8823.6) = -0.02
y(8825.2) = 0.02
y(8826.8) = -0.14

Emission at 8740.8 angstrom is H-beta 4861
